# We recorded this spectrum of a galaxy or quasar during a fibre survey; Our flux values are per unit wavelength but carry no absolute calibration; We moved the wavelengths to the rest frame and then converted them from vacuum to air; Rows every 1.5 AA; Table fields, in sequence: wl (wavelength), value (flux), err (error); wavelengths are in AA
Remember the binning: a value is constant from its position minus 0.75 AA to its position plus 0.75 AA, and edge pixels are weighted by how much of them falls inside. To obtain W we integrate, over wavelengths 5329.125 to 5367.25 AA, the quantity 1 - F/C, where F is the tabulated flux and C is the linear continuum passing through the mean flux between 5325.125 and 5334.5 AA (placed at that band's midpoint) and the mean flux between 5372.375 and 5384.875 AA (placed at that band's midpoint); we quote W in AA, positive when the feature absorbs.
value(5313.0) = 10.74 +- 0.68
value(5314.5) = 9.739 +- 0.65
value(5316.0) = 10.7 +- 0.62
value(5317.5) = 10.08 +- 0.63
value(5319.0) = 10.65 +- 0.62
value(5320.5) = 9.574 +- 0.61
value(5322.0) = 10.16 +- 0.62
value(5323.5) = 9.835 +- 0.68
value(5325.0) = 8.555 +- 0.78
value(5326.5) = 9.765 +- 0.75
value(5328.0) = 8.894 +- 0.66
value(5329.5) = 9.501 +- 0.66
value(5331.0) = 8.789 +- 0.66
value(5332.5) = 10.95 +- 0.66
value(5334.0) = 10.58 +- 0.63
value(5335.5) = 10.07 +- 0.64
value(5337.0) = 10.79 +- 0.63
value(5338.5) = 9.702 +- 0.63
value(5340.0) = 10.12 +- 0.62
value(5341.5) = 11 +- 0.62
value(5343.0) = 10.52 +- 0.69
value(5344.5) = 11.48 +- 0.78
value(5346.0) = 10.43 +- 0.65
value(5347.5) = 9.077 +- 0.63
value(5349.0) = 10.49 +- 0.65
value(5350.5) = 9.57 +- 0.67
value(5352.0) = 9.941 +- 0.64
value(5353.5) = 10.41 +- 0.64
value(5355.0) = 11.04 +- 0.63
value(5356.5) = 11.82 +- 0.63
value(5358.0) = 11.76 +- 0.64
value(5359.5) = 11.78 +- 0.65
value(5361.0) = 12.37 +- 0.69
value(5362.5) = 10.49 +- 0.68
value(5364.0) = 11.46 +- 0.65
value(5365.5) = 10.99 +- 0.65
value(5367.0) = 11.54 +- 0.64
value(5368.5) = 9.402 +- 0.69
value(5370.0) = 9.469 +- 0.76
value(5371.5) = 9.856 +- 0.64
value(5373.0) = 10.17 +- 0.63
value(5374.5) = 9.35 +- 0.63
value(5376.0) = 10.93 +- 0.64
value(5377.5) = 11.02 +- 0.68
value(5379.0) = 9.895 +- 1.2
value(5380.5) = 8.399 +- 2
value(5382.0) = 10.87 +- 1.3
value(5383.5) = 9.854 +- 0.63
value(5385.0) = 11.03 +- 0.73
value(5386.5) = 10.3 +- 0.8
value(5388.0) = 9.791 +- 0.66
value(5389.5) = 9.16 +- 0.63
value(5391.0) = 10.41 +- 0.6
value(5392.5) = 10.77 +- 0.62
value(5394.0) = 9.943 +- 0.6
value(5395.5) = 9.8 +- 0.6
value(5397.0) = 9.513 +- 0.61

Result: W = -3.17 AA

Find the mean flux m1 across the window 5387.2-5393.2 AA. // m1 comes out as 10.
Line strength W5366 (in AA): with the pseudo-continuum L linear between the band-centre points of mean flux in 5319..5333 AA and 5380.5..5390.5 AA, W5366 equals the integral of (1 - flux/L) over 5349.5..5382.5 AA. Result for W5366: -2.3 AA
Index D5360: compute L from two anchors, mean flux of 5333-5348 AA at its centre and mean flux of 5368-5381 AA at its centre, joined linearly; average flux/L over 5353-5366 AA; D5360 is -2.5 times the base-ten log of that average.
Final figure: -0.128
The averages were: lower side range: 10.4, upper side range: 9.87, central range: 11.4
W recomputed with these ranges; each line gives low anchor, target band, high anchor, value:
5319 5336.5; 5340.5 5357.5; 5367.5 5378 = -1.1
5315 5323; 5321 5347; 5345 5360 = 0.9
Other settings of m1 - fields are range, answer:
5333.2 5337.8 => 10.5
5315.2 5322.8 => 10.2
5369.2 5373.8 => 9.82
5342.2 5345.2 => 11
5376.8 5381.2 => 9.77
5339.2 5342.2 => 10.5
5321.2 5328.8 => 9.44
